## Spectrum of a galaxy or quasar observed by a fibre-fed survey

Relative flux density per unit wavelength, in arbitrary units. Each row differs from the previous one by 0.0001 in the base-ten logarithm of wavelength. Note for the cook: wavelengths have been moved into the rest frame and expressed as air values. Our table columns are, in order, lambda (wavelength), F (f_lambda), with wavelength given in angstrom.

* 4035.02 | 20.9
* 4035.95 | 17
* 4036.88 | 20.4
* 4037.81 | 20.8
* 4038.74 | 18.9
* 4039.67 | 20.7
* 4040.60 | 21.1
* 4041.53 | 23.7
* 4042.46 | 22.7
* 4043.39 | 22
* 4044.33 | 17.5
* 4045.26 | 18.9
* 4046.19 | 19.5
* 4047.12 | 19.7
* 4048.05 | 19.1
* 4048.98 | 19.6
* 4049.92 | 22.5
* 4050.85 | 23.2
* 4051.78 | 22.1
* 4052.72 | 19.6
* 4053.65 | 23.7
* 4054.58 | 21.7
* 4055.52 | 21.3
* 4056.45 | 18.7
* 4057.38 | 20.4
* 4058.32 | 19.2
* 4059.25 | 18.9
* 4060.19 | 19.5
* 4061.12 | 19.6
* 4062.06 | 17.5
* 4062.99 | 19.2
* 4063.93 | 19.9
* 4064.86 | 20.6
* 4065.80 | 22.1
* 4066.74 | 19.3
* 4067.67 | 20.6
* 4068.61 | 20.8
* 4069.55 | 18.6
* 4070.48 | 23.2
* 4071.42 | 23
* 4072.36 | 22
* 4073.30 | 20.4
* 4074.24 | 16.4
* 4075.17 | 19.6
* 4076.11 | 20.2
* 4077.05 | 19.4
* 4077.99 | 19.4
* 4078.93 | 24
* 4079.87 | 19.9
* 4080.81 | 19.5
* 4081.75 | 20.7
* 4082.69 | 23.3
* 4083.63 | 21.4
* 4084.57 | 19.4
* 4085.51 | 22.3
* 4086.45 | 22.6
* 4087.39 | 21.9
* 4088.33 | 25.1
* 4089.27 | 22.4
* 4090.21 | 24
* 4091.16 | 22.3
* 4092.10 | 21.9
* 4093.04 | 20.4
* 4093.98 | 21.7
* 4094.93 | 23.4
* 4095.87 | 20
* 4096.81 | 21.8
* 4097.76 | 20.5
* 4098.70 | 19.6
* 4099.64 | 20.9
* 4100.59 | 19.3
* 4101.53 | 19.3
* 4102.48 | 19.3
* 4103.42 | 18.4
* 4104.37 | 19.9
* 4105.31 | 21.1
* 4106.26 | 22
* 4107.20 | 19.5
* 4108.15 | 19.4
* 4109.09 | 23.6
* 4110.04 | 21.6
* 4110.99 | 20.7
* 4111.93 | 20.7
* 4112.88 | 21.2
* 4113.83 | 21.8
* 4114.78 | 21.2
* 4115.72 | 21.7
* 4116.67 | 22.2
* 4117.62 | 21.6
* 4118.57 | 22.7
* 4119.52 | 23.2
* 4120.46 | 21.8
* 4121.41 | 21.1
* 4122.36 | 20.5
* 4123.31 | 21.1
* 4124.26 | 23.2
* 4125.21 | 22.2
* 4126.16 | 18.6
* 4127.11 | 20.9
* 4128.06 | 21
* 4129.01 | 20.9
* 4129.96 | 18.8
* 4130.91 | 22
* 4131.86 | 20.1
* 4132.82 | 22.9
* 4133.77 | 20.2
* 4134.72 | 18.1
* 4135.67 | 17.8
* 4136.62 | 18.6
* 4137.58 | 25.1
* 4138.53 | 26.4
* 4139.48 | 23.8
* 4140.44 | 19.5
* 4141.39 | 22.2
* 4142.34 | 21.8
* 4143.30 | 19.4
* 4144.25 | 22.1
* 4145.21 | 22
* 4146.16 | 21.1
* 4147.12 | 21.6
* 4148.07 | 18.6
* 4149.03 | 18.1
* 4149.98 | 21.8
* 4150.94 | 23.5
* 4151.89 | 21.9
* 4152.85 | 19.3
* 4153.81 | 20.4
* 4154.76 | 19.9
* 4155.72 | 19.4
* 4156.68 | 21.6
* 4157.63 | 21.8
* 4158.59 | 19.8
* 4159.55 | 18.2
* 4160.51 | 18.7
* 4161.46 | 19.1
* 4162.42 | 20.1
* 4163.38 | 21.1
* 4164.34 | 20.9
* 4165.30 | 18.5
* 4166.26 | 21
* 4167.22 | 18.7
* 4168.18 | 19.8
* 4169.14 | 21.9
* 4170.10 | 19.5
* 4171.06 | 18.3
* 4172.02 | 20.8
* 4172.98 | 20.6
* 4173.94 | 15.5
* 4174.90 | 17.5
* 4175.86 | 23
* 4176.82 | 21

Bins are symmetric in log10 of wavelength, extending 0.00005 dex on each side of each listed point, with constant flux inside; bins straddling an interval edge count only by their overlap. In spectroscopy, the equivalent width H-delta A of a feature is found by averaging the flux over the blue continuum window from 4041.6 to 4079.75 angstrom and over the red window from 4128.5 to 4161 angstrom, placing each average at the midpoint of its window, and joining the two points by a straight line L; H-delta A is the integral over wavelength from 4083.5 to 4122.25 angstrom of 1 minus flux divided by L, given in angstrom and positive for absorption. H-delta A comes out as -1.4 angstrom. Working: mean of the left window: 20.4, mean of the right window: 20.8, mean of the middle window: 21.3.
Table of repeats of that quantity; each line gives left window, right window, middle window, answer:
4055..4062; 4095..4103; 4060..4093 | -1.8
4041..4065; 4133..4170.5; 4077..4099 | -1.2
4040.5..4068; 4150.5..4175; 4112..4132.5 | -1.2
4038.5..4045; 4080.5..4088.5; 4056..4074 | 1.0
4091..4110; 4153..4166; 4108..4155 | -2.1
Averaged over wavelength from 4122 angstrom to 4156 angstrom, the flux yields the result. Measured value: 21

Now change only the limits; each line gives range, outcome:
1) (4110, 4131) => 21.3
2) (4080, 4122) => 21.3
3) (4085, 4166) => 21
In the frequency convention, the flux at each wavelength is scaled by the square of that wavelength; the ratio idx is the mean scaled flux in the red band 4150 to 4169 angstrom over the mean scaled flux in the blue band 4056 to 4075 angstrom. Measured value 1.1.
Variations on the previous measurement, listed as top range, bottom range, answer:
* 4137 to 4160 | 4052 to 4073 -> 1.08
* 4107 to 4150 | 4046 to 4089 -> 1.06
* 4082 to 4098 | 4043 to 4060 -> 1.10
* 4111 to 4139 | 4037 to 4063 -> 1.08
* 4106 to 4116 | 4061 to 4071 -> 1.08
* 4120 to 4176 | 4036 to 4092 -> 1.03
